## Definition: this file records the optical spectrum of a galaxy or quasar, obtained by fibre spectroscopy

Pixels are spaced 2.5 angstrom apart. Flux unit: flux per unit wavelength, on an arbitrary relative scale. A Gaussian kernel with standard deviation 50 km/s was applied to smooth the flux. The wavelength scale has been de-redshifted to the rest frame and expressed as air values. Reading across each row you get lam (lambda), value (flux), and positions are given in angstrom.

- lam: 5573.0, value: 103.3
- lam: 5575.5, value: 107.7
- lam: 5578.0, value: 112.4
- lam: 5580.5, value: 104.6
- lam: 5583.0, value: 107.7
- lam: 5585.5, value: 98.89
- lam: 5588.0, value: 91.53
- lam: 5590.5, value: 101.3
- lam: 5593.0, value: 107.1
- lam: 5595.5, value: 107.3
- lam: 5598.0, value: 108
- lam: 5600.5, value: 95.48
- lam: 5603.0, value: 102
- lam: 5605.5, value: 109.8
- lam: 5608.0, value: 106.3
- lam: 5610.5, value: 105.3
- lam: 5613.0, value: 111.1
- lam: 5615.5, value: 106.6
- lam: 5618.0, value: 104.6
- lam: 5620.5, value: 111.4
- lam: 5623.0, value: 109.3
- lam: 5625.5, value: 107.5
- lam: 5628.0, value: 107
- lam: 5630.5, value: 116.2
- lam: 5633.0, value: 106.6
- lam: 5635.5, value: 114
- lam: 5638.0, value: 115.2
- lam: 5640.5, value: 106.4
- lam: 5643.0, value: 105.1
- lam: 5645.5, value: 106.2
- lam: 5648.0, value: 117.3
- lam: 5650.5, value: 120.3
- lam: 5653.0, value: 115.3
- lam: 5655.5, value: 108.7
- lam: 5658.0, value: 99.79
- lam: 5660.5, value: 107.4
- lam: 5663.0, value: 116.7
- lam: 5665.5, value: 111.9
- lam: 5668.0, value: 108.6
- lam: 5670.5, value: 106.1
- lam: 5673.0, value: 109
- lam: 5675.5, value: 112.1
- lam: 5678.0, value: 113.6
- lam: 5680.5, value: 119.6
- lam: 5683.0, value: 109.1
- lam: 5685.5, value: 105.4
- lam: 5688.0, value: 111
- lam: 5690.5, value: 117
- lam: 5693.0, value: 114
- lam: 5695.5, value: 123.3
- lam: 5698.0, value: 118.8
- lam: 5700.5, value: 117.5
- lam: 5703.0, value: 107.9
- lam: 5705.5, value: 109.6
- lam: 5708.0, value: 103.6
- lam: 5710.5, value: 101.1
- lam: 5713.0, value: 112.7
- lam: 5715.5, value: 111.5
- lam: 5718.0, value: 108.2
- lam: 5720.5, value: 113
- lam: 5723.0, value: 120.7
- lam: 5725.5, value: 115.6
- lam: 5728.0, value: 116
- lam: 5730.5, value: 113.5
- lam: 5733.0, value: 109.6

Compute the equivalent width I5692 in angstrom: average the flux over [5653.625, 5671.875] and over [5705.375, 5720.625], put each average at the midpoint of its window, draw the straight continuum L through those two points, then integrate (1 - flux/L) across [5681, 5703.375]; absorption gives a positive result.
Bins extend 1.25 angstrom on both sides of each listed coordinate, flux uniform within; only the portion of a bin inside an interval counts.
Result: -1.2 angstrom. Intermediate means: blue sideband 109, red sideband 108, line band 114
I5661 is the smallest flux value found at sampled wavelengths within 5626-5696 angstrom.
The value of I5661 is 99.79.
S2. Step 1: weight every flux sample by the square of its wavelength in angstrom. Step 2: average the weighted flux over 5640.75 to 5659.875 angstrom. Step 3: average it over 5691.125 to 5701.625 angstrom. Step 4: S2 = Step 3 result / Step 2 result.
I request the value 1.09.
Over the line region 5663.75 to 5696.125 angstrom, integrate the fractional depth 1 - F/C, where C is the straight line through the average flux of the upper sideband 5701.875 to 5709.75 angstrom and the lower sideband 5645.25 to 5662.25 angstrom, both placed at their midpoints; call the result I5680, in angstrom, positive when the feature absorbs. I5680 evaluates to -1.0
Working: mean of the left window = 111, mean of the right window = 107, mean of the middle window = 112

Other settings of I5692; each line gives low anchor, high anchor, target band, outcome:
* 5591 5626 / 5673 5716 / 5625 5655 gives -0.81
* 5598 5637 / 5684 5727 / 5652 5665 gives 0.03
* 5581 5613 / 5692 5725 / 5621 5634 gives -0.41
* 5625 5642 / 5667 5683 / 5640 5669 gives 0.13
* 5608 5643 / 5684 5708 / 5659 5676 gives 0.23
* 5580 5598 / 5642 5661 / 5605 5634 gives -0.54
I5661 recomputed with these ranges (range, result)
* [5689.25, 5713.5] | 101.1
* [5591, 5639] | 95.48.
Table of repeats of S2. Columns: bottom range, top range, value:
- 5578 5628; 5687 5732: 1.11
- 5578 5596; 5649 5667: 1.11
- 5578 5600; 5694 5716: 1.12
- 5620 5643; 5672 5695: 1.04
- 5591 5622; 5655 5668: 1.05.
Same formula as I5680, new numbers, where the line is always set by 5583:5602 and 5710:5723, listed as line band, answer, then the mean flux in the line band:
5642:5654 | -0.80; 113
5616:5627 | -0.44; 108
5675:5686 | -0.42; 112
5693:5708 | -0.63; 114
